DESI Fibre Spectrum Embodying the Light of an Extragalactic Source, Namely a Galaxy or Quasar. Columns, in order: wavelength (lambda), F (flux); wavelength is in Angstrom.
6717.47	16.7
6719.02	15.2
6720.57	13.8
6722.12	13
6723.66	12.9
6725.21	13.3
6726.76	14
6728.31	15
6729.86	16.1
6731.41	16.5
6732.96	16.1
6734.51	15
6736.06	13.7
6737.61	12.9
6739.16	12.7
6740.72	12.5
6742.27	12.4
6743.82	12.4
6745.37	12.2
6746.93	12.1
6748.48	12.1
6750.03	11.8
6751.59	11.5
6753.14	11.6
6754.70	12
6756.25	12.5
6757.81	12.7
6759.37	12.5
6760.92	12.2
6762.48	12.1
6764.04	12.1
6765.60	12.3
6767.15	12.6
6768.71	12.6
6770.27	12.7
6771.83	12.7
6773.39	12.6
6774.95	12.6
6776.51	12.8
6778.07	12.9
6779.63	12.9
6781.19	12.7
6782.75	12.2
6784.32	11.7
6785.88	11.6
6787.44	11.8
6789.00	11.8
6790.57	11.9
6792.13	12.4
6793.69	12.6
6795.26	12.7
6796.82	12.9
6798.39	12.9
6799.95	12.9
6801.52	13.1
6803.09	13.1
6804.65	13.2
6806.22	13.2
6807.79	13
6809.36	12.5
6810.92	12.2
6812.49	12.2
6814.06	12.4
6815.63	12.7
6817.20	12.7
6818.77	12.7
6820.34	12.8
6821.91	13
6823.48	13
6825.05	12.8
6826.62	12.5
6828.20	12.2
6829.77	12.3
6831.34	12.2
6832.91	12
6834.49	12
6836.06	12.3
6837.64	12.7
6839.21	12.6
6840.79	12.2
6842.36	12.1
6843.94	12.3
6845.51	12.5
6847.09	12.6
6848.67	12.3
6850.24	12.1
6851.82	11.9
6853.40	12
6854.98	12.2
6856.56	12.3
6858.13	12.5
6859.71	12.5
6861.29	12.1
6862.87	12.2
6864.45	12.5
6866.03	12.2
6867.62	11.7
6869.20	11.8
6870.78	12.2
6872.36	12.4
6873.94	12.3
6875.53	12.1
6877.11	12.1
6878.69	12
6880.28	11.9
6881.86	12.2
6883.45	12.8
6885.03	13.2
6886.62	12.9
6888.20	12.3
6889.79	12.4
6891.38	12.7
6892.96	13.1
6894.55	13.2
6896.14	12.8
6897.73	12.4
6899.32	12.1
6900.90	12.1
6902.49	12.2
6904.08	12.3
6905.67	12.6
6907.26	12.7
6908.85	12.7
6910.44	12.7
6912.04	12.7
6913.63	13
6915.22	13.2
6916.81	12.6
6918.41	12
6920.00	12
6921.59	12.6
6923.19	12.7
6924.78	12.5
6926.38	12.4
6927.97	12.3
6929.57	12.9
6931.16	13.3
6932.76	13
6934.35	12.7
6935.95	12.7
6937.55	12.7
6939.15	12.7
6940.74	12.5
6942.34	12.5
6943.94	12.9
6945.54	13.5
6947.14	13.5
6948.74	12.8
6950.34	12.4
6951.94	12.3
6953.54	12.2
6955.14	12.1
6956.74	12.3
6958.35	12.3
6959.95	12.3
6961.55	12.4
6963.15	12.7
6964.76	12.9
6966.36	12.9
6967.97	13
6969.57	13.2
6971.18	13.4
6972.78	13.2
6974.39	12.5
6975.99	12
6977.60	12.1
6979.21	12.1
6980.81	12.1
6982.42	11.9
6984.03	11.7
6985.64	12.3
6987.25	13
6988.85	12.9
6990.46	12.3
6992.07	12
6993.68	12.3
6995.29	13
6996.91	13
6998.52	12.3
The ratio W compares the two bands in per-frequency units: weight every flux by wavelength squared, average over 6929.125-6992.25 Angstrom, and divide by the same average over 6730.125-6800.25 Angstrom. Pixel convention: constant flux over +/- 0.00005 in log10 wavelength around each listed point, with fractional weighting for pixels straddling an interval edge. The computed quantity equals 1.1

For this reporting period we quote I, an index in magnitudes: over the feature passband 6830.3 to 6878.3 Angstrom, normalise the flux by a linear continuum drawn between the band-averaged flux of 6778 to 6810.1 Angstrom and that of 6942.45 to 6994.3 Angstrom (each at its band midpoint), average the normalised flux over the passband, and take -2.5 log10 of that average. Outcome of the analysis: 0.03 mag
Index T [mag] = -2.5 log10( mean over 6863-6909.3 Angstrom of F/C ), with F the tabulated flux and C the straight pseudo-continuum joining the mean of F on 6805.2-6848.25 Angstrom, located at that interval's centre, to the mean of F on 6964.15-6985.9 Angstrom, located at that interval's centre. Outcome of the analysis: 0.01 mag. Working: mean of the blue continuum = 12.5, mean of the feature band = 12.4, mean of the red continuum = 12.5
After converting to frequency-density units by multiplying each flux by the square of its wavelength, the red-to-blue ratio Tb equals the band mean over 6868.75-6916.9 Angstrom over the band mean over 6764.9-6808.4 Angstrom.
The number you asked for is 1.03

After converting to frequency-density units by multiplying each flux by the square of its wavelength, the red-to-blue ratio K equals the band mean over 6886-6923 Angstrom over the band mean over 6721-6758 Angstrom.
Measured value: 1.0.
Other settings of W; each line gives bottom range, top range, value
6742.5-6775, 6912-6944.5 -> 1.08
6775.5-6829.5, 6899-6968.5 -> 1.04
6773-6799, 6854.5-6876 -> 1.01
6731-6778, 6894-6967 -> 1.04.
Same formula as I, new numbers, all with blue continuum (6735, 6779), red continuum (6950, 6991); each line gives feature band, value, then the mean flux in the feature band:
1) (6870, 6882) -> 0.028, 12.2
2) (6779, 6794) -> 0.027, 12.1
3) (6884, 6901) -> -0.019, 12.7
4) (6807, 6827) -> -0.018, 12.7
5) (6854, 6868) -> 0.018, 12.3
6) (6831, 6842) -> 0.015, 12.3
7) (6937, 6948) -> -0.037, 12.9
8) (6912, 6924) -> -0.011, 12.6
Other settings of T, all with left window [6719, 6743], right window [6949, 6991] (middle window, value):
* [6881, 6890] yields 0.033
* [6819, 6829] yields 0.060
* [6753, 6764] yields 0.134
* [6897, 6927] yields 0.031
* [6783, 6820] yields 0.087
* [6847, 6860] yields 0.085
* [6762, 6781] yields 0.098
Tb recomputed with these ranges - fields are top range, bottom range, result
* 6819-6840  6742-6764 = 1.05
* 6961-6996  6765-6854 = 1.05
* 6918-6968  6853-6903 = 1.04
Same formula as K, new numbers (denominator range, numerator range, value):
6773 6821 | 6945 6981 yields 1.05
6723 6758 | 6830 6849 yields 0.96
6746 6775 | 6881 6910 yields 1.07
